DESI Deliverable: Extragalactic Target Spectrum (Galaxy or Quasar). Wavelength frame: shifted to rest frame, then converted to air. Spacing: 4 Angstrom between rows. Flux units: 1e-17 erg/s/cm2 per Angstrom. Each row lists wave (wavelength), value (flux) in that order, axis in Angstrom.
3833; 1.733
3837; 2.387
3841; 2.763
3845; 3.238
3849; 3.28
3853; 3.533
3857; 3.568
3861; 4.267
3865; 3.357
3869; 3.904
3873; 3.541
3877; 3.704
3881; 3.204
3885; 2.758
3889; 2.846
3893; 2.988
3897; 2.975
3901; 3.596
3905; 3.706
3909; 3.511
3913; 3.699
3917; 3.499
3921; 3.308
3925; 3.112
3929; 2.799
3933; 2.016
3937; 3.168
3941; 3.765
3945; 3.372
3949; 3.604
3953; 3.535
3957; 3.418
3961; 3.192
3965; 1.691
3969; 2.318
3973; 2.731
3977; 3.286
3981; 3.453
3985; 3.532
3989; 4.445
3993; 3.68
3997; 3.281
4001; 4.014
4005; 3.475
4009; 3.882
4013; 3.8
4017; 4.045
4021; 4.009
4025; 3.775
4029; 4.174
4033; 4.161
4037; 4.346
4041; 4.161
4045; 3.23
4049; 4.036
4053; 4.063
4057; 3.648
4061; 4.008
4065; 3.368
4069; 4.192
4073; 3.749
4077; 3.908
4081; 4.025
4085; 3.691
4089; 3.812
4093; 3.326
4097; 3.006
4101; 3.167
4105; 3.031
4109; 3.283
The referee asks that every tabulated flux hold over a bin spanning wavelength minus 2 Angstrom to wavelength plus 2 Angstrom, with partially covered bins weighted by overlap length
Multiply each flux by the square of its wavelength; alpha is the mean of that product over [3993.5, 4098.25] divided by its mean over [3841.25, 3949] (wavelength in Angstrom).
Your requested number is 1.24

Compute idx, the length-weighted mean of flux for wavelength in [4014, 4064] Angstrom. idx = 3.96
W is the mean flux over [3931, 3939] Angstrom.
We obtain 2.59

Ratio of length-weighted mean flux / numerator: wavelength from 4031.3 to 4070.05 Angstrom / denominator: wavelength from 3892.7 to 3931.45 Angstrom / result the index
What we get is 1.18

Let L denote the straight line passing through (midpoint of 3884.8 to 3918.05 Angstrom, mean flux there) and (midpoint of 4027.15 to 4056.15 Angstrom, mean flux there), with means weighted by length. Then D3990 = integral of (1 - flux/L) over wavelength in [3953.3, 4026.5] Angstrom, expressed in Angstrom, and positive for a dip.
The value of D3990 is 6.1 Angstrom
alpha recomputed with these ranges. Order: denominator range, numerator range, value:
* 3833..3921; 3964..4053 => 1.18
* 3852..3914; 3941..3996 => 0.99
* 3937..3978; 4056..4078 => 1.30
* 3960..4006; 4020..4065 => 1.24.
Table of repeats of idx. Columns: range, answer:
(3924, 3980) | 3.01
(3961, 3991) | 3.07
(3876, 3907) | 3.21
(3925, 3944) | 2.98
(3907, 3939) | 3.14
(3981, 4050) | 3.87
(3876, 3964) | 3.24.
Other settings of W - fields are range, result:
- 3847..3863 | 3.66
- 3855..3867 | 3.73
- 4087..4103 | 3.33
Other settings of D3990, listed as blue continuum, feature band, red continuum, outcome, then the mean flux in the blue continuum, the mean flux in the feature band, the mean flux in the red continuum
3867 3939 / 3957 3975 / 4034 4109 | 4.4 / 3.24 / 2.59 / 3.7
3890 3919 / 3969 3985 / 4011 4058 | 2.7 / 3.4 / 3.1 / 3.96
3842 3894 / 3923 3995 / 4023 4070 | 9.7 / 3.39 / 3.17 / 3.92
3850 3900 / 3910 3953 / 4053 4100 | 2.8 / 3.39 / 3.25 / 3.71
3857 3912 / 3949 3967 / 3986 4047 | 3.2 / 3.42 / 3.03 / 3.89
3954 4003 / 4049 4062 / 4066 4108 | -1.6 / 3.26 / 3.92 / 3.58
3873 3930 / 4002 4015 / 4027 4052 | 0.4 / 3.28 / 3.74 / 4.02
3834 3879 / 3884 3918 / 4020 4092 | 1.9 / 3.38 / 3.3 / 3.9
